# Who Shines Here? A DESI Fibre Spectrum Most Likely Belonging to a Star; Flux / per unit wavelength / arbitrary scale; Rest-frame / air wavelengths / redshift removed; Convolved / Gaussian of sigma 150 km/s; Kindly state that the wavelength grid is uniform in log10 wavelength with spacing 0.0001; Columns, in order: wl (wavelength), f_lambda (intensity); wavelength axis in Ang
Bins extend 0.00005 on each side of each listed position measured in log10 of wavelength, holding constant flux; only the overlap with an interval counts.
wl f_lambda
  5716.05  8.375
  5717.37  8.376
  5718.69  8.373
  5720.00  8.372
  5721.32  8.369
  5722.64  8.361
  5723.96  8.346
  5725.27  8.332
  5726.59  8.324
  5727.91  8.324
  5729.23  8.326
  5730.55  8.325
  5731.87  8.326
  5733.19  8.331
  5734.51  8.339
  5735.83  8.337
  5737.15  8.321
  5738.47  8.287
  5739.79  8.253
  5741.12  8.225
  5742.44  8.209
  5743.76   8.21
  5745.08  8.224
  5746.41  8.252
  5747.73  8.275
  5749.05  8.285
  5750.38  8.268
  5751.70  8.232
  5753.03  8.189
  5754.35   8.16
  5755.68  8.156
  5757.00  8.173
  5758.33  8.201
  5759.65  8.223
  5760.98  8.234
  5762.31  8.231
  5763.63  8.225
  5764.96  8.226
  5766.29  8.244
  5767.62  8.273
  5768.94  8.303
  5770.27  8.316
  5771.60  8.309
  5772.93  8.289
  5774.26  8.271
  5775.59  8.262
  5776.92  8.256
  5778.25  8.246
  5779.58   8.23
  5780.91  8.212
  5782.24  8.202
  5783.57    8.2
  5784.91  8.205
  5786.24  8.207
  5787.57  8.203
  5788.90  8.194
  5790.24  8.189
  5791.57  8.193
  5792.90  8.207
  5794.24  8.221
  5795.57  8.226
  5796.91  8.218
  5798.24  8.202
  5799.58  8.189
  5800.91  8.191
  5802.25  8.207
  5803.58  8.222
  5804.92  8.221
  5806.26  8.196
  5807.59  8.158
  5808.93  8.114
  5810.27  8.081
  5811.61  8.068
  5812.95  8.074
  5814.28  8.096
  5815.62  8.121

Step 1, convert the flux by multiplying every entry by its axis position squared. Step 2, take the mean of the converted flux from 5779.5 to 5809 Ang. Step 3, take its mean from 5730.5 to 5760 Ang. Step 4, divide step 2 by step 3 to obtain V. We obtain 1.01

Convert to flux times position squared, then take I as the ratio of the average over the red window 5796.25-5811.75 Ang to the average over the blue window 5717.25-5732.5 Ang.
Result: 1.01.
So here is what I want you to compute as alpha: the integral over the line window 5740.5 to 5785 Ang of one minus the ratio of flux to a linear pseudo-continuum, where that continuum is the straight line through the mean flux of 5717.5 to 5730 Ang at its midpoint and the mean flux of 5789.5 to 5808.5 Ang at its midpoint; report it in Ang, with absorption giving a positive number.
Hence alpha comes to 0.19 Ang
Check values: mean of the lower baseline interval 8.35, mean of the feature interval 8.24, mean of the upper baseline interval 8.2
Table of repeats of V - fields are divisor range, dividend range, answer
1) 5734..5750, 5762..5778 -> 1.01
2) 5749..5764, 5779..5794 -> 1.01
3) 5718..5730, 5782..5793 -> 1.00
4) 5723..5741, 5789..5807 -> 1.01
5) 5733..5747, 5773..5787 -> 1.01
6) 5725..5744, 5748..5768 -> 1.00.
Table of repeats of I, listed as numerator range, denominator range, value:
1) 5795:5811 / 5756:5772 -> 1.01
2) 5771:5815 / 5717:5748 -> 1.01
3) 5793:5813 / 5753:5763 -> 1.01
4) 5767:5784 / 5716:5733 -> 1.01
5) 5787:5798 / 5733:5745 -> 1.01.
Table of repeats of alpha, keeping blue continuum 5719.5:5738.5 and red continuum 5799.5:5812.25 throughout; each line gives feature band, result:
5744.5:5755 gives 0.1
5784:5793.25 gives 0.0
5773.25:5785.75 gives 0.0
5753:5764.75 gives 0.1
